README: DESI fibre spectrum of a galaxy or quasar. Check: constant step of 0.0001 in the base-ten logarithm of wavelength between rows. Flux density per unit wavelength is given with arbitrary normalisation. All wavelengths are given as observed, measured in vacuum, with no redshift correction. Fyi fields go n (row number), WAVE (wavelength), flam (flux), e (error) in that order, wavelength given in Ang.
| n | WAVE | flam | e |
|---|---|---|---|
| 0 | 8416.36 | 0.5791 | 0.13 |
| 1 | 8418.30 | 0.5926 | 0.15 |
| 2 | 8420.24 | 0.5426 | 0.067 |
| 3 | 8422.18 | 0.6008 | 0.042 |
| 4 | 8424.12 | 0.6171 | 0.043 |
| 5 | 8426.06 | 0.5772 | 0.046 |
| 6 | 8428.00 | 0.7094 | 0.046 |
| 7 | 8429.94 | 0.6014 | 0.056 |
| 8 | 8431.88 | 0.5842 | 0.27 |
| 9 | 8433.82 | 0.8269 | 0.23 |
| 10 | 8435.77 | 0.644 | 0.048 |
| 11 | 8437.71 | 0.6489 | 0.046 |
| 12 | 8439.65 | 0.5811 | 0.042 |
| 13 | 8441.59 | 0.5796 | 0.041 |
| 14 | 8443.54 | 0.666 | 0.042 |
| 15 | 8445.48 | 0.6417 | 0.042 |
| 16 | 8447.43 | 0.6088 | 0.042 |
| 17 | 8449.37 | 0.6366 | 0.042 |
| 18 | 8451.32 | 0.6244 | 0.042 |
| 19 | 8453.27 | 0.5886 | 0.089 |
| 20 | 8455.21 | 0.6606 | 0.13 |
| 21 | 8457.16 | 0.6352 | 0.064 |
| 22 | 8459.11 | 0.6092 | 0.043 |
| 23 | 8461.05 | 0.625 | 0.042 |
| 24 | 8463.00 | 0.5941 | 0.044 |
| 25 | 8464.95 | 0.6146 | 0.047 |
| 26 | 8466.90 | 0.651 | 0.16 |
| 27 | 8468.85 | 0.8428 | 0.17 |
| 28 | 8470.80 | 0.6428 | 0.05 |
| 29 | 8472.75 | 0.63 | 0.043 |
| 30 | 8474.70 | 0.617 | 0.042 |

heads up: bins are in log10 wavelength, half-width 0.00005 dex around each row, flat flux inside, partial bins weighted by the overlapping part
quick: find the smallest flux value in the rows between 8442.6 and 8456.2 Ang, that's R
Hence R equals 0.5886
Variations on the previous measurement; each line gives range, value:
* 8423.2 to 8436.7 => 0.5772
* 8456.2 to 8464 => 0.5941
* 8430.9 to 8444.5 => 0.5796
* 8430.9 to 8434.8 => 0.5842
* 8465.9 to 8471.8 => 0.6428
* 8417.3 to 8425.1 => 0.5426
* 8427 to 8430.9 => 0.6014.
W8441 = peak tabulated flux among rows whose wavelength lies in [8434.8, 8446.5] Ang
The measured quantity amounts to 0.666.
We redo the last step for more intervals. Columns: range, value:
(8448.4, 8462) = 0.6606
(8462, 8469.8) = 0.8428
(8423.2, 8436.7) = 0.8269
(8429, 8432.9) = 0.6014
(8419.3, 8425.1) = 0.6171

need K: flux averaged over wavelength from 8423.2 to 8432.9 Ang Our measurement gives 0.619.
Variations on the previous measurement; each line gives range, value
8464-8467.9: 0.634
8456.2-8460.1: 0.623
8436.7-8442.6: 0.604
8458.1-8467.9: 0.62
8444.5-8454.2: 0.62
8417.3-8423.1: 0.578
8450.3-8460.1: 0.624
